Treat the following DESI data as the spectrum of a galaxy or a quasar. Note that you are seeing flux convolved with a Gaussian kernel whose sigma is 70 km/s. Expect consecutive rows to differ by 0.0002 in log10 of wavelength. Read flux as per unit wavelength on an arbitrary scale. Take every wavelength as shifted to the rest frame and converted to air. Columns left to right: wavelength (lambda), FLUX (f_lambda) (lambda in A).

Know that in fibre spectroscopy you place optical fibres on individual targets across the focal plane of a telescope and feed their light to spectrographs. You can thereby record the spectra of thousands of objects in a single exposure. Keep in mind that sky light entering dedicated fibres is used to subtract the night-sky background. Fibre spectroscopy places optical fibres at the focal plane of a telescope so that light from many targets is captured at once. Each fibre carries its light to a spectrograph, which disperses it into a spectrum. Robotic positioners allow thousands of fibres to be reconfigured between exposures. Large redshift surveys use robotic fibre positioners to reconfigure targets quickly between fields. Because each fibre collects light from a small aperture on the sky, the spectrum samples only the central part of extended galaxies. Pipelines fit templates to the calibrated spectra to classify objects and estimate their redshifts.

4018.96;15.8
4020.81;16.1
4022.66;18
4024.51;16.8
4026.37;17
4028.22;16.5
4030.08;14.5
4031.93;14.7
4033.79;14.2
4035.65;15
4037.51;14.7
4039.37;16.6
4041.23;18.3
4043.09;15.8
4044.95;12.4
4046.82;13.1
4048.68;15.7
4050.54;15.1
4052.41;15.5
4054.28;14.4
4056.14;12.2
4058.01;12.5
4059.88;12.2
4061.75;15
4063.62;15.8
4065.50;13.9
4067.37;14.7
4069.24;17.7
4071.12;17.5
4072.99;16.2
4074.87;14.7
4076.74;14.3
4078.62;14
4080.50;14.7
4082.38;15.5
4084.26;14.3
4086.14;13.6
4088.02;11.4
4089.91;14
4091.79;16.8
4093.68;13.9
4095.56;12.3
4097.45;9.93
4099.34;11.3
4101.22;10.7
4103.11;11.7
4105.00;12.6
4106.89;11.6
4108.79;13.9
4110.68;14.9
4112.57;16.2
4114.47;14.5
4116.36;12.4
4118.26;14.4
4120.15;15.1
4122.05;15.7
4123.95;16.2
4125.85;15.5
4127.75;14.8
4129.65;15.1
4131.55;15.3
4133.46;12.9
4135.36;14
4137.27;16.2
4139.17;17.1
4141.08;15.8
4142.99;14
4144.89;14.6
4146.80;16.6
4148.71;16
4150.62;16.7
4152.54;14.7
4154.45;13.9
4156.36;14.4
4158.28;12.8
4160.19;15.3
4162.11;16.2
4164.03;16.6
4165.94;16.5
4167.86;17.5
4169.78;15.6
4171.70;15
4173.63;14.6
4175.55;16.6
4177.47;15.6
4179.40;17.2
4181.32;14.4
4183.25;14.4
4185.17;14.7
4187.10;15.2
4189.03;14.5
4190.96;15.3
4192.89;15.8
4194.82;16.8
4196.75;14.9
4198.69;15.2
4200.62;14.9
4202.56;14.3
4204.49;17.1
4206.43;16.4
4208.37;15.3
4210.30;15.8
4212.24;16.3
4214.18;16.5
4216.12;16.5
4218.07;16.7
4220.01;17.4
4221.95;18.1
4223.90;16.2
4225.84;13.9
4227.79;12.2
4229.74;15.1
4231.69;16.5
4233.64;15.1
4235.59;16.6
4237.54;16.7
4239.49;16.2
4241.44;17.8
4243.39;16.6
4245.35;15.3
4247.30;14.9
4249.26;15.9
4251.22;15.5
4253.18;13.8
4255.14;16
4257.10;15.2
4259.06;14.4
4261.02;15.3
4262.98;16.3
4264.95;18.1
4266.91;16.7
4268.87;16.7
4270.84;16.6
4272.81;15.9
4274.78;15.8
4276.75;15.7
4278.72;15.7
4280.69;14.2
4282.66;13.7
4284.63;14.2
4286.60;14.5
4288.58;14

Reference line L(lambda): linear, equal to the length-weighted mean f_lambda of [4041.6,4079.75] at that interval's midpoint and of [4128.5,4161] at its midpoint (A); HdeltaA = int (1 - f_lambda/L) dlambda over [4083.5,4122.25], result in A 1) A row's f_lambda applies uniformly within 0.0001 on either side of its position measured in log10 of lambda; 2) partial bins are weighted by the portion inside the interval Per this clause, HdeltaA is 3.9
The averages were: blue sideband 14.7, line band 13.3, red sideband 15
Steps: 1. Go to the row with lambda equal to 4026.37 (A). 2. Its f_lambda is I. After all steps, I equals 17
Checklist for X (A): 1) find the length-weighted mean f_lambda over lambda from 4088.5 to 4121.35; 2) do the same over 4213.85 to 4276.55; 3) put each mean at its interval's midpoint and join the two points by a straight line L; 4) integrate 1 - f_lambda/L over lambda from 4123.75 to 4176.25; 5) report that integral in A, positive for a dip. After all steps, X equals -4.49 A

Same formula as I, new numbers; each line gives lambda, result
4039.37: 16.6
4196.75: 14.9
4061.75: 15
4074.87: 14.7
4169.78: 15.6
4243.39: 16.6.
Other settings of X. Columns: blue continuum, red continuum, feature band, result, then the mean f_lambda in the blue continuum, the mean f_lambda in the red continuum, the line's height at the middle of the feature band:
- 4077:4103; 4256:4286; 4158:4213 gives -4.1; 13.2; 15.6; 14.5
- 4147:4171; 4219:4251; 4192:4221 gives -0.4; 15.5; 15.9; 15.8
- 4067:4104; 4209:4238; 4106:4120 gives 0.3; 14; 16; 14.3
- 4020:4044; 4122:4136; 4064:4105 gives 3.9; 16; 14.9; 15.4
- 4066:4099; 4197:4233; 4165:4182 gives -0.6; 14.4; 15.8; 15.3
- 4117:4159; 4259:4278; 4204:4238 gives -0.4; 15.1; 16.2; 15.8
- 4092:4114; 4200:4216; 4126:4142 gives -1.7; 12.8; 15.9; 13.7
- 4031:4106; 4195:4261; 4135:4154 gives -0.8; 14.2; 15.7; 14.9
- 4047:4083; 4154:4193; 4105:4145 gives 1.0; 14.8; 15.3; 15.1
